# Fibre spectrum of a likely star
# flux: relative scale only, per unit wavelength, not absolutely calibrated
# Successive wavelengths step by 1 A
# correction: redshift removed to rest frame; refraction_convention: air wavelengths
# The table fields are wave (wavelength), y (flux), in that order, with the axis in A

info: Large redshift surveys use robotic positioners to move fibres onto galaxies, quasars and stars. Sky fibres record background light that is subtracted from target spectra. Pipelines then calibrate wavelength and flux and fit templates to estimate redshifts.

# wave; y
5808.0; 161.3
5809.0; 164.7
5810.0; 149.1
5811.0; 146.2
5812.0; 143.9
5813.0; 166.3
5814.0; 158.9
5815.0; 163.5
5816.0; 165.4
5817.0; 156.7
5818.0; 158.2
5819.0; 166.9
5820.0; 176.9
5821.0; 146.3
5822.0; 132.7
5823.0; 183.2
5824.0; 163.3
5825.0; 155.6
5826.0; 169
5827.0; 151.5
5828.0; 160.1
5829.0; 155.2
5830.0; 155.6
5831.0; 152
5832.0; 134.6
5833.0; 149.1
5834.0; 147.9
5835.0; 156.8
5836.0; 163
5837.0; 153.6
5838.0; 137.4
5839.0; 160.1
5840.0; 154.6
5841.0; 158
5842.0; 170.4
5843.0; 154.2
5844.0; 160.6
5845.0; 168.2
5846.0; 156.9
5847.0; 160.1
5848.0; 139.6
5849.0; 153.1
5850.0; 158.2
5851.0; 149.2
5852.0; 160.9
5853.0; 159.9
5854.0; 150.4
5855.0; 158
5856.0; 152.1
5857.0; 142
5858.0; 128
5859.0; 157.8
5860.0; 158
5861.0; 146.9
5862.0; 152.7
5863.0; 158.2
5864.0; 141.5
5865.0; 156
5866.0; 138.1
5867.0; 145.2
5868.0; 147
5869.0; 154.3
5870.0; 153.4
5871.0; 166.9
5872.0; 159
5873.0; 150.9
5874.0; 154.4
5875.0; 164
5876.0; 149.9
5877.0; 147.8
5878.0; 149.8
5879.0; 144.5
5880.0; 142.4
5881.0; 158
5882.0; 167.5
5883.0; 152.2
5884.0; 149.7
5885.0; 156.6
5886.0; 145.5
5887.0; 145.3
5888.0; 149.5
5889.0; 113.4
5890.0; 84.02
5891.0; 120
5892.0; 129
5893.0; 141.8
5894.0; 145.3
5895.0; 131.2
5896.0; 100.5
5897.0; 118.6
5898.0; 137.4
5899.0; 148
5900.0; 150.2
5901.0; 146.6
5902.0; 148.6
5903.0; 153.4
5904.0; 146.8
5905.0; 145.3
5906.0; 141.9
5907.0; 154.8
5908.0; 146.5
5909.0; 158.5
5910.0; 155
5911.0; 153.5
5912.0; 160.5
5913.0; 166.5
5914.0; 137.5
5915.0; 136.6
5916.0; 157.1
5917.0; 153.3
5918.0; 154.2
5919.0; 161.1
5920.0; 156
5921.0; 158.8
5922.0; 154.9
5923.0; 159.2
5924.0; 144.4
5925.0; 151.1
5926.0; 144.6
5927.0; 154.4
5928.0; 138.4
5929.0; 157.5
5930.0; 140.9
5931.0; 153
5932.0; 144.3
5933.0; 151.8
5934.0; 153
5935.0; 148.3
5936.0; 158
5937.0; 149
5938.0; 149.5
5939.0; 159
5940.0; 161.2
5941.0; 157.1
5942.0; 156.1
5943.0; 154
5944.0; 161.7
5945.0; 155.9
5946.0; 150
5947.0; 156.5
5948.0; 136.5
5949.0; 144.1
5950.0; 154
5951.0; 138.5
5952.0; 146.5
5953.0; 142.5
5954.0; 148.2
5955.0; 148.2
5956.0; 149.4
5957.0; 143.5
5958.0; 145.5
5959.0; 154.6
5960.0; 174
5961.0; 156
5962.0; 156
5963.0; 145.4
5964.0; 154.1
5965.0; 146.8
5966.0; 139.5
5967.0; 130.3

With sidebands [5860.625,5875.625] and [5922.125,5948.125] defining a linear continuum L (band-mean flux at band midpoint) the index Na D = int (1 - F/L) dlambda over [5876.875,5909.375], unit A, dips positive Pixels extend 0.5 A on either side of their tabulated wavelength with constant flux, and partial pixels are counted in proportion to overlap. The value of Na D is 2.3 A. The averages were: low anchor 153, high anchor 152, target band 141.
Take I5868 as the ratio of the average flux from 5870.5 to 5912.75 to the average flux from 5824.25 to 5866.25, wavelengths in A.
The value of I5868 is 0.94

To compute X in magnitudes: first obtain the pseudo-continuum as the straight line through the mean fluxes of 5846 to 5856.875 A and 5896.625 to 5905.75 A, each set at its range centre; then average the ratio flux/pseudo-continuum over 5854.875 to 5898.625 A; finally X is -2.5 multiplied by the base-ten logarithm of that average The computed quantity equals 0.03 mag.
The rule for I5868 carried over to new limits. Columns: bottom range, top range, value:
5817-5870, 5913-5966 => 0.98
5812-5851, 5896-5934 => 0.95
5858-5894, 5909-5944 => 1.04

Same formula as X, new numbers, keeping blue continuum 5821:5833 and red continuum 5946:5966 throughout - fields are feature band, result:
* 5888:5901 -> 0.18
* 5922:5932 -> 0.01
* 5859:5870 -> 0.02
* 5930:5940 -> -0.01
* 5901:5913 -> 0.00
